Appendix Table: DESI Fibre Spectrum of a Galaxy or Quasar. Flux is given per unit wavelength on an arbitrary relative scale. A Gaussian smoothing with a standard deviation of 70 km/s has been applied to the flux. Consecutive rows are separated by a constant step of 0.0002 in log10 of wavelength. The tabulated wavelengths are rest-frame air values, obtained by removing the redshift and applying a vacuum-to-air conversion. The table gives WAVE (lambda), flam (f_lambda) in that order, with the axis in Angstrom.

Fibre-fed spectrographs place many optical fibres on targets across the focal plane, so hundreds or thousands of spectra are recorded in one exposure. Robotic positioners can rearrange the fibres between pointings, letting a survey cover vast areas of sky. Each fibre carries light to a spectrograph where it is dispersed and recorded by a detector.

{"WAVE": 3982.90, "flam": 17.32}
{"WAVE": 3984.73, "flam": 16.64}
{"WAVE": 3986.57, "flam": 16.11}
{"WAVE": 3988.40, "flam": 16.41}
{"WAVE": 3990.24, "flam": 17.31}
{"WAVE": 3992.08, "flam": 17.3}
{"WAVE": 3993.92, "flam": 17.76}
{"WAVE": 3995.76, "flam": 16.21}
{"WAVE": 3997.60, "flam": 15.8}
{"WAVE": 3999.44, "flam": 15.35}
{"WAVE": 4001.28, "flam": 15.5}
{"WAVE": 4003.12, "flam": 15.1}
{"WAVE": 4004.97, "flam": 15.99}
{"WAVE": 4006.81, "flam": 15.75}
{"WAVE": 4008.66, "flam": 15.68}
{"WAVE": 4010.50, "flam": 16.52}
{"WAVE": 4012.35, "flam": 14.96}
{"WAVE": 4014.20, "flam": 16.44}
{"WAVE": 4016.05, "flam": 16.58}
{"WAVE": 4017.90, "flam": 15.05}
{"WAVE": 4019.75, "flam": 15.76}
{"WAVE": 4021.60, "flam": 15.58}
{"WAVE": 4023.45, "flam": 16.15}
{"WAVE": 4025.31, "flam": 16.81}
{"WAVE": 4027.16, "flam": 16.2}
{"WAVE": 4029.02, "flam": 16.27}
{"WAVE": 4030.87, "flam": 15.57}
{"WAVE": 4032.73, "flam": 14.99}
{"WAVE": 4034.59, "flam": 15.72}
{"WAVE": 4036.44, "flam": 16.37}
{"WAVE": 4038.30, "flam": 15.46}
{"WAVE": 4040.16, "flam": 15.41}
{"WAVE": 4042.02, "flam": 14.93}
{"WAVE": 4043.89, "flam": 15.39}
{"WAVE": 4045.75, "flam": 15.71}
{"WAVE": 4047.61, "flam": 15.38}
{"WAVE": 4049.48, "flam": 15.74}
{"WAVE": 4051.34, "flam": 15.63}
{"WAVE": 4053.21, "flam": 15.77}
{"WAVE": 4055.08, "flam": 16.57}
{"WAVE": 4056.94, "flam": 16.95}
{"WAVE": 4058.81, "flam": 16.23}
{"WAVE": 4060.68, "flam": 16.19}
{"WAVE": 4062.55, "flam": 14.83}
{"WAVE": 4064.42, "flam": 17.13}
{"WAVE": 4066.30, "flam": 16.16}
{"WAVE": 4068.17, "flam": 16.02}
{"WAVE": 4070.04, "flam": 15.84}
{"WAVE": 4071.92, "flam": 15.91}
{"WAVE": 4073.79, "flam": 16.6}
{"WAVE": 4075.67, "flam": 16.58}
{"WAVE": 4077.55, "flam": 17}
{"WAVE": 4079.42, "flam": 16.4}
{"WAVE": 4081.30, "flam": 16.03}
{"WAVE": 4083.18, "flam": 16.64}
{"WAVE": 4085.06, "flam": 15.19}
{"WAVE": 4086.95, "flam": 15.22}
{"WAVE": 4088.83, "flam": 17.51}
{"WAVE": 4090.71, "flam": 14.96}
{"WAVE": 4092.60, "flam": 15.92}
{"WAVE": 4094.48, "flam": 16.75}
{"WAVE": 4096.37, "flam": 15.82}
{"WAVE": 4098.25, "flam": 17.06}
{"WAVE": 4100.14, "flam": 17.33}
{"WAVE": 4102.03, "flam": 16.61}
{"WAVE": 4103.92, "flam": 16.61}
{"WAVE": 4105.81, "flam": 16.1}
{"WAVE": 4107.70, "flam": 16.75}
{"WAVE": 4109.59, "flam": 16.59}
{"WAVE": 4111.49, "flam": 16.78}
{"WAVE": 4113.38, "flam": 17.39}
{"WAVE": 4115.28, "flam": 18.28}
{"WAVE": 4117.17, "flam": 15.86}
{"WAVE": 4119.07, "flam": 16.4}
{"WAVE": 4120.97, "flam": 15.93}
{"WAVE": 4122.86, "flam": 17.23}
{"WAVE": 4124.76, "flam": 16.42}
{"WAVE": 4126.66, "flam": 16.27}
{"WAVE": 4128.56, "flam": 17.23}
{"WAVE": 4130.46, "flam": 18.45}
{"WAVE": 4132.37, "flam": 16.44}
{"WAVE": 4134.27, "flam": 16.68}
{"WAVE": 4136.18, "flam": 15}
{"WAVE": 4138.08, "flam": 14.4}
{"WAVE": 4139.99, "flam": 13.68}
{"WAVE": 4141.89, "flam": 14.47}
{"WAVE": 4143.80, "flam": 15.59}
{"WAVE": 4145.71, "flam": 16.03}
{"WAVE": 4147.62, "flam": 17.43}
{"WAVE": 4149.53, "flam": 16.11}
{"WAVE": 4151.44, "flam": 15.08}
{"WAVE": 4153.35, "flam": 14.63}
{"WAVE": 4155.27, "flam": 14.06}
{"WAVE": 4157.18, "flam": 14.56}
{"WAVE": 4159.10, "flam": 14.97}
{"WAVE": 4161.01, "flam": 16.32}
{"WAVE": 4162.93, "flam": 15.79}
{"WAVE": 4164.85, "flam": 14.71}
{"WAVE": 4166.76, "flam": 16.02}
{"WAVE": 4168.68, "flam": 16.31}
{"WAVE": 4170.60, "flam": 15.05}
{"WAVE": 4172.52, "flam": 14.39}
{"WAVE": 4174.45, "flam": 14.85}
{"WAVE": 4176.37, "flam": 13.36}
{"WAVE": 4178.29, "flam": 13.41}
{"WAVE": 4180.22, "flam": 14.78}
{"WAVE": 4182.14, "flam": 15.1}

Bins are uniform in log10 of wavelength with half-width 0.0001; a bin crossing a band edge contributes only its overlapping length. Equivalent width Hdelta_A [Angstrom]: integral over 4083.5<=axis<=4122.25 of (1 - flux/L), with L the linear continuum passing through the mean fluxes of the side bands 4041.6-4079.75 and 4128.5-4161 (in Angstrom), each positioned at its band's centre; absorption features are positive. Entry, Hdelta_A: -1.6 Angstrom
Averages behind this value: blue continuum 16.1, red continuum 15.6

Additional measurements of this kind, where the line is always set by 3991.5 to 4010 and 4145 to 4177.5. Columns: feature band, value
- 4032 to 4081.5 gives -0.6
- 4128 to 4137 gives -0.8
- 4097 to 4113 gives -1.2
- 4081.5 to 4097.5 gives -0.4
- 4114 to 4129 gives -1.2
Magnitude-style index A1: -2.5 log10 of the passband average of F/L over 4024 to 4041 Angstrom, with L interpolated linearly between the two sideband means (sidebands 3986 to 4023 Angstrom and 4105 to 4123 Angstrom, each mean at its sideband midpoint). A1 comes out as 0.02 mag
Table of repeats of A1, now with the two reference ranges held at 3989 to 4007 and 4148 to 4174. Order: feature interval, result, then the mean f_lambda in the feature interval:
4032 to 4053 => 0.03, 15.5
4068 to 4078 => -0.04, 16.3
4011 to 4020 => 0.02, 15.8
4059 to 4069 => -0.02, 16.1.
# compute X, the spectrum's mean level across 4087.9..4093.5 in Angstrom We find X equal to 16.1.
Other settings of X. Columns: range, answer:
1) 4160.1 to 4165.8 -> 15.6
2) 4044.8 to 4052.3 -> 15.6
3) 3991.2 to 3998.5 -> 16.8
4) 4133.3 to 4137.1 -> 15.8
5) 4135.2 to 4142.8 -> 14.4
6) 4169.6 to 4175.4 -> 14.8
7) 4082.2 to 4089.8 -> 16.1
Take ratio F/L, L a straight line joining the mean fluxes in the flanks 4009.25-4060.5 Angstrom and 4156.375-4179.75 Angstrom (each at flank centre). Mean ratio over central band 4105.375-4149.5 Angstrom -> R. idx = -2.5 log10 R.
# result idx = -0.07 mag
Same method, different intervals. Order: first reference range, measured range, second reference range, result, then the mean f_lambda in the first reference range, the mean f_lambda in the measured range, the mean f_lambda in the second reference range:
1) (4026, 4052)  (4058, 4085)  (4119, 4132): -0.008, 15.6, 16.2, 16.9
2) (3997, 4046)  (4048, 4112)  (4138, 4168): -0.050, 15.7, 16.3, 15.3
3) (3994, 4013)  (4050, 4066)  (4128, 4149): -0.021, 15.8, 16.2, 15.9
